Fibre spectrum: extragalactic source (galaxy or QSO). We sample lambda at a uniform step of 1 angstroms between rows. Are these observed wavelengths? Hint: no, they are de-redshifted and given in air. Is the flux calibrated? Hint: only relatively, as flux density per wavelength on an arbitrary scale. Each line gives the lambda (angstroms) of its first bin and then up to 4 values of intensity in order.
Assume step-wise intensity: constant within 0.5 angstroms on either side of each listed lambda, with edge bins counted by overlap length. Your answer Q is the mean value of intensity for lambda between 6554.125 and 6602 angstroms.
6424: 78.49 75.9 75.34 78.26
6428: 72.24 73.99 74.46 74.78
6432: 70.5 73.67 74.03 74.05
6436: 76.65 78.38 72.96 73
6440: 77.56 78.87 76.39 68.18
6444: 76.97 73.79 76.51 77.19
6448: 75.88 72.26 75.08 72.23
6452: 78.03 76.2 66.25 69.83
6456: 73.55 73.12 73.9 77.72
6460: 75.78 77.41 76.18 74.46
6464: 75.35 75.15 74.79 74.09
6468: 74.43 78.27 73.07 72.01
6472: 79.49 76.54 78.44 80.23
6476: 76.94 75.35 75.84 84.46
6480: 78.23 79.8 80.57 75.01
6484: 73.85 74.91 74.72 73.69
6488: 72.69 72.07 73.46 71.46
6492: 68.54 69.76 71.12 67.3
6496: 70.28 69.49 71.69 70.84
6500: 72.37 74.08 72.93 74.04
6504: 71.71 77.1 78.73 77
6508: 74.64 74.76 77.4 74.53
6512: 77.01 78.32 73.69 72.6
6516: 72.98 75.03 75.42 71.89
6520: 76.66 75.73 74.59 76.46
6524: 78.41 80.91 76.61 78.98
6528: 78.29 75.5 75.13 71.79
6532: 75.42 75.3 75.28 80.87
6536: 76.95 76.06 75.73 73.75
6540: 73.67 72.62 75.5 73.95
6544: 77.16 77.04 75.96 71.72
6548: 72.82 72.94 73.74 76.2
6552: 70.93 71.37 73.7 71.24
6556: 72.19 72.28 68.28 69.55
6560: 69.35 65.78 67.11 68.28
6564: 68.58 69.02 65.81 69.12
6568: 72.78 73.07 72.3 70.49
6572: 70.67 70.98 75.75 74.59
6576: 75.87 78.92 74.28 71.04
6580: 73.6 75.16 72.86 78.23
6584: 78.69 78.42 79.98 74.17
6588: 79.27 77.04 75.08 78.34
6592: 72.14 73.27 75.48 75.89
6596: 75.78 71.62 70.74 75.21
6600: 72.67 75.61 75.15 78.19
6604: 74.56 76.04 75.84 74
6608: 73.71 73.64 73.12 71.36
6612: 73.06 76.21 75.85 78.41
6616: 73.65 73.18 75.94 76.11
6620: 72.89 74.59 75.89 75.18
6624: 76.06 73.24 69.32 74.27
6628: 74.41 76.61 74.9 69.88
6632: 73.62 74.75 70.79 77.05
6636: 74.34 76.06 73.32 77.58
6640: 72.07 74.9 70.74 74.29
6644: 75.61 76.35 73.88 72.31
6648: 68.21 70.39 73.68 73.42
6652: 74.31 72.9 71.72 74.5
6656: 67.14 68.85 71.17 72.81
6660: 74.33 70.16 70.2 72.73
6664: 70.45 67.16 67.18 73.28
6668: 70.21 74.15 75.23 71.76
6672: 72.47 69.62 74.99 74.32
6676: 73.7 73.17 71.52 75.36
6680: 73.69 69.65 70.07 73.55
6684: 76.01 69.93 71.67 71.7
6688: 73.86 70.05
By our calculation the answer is 73.1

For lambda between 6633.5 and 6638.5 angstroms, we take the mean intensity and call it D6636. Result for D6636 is 74.3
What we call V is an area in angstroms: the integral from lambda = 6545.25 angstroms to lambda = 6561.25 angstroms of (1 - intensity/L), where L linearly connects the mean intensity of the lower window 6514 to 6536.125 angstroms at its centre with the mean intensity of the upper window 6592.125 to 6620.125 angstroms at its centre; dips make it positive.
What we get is 0.7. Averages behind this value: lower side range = 75.9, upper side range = 74.5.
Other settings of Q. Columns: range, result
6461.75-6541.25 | 75.1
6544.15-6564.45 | 71.6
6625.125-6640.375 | 73.9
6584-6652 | 74.5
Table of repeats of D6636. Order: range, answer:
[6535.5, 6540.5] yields 75.2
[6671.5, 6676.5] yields 73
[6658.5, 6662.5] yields 71.9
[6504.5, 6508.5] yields 76.9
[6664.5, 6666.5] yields 67.2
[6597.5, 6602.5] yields 73.9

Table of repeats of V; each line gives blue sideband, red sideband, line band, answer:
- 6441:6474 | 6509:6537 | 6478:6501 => 0.6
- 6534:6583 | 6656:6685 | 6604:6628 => -0.7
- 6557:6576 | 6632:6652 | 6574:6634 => -2.4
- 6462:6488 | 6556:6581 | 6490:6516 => 0.5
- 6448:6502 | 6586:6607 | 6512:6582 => 1.1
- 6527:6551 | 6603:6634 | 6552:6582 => 1.4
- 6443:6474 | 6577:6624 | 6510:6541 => -0.3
